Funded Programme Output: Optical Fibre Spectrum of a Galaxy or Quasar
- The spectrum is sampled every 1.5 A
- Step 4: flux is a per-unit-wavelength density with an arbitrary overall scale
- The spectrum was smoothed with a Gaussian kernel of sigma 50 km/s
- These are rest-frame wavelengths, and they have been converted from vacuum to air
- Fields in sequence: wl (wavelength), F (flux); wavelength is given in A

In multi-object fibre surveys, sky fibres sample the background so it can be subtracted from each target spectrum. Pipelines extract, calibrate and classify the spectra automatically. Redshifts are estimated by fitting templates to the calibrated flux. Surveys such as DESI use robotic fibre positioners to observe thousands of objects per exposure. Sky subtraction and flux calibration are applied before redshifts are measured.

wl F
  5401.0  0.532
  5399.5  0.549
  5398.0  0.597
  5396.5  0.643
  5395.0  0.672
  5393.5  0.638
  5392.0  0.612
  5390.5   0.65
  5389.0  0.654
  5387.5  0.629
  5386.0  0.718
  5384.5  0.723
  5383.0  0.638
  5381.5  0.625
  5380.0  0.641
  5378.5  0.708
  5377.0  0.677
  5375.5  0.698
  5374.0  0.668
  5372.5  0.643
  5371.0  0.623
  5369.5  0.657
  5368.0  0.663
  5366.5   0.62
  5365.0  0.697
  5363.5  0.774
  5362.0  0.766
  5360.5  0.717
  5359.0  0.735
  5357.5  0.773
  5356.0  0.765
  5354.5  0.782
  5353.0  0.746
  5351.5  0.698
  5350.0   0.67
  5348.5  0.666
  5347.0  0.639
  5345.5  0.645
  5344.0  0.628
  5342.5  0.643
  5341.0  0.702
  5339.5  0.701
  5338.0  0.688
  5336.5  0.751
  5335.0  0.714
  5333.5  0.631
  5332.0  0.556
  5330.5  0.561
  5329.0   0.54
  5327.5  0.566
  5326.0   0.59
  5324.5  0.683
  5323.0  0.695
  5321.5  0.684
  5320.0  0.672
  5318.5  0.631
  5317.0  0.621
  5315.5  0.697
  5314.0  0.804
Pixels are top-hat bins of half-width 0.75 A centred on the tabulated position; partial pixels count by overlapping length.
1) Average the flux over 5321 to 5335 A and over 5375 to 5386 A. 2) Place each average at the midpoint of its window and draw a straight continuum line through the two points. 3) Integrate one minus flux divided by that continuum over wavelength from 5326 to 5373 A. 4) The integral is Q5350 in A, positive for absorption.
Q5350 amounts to -2.5 A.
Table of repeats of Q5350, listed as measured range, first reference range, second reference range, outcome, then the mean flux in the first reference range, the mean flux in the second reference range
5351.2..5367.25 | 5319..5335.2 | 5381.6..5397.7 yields -2.4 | 0.624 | 0.655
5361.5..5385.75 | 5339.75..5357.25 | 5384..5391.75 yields 0.0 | 0.692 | 0.669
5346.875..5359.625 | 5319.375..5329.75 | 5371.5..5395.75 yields -1.5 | 0.632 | 0.662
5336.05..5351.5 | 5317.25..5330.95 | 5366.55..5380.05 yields -0.8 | 0.626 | 0.663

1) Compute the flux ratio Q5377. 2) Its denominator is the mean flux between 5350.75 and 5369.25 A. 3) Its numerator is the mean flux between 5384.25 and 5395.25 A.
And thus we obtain 0.9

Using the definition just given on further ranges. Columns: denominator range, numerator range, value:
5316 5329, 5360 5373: 1.07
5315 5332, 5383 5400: 1.03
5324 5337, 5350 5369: 1.17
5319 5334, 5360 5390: 1.09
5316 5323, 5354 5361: 1.15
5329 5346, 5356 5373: 1.08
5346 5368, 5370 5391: 0.93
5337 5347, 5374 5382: 1.00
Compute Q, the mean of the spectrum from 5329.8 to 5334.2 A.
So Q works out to 0.582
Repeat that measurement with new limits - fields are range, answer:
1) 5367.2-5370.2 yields 0.659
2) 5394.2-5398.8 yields 0.636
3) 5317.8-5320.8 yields 0.652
